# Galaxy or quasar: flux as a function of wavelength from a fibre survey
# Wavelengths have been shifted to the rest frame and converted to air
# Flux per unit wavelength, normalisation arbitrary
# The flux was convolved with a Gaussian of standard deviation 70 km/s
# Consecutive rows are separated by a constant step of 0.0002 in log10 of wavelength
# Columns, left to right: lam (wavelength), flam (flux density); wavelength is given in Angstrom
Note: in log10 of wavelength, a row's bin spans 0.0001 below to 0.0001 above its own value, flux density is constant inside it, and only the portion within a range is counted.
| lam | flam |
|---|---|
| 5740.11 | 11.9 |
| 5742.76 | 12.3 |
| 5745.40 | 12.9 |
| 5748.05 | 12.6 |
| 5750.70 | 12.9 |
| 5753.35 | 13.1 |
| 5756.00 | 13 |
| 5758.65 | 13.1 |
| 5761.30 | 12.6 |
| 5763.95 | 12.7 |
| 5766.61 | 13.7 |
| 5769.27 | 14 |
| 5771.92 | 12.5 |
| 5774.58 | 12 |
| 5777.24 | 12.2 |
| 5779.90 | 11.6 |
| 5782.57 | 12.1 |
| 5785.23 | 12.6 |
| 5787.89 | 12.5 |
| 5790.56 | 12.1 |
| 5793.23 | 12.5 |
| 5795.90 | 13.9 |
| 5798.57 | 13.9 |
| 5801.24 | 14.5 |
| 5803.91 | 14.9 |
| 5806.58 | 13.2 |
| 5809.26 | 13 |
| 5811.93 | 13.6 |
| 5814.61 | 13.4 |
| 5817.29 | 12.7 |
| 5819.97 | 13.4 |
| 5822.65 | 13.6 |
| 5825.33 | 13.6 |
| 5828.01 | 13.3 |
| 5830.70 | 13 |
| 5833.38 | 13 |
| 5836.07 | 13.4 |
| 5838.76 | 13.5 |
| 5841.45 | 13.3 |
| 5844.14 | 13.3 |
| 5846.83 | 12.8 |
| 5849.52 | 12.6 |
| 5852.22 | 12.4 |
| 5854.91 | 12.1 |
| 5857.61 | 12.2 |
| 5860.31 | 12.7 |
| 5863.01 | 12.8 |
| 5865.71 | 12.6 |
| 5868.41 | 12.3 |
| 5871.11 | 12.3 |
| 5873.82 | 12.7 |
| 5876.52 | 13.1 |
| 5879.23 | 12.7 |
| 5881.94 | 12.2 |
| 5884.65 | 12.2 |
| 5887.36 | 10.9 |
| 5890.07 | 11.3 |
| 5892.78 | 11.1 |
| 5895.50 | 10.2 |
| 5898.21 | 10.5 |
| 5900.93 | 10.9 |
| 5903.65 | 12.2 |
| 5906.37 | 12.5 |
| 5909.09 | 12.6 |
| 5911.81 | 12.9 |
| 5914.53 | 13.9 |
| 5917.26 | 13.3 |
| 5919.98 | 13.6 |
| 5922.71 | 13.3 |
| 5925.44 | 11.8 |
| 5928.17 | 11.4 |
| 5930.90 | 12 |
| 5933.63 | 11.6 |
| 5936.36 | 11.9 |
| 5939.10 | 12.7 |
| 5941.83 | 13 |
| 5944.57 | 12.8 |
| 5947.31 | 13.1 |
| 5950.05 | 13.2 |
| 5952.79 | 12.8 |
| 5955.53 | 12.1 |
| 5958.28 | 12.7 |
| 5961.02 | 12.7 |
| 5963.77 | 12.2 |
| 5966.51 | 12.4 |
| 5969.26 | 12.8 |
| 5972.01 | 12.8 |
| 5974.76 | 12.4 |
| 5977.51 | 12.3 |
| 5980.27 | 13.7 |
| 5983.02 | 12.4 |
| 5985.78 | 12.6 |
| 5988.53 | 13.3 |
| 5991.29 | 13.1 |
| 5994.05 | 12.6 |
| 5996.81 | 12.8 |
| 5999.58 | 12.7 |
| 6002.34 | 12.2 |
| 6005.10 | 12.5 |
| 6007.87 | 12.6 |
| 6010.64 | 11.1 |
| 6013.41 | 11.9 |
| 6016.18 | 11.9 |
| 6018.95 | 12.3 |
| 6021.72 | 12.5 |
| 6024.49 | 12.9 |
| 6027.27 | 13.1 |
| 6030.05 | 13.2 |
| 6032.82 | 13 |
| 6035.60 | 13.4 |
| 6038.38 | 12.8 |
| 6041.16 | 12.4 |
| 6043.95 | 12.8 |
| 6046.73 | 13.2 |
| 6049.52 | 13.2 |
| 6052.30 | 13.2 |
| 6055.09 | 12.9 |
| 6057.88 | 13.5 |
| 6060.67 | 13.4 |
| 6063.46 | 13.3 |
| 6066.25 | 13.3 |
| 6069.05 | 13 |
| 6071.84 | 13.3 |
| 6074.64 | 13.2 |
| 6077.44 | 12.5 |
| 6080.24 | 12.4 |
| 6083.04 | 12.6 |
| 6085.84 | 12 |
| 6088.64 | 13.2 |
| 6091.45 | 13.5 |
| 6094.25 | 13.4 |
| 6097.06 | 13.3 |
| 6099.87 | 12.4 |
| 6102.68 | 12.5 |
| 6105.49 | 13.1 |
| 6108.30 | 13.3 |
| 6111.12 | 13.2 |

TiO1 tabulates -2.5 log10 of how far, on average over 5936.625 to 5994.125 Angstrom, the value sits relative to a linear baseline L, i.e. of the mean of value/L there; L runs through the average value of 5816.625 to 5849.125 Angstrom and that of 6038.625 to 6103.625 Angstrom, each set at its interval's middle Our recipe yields 0.03 mag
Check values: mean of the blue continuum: 13.2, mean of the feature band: 12.7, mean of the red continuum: 13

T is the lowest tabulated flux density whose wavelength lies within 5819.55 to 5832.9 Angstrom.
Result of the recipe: 13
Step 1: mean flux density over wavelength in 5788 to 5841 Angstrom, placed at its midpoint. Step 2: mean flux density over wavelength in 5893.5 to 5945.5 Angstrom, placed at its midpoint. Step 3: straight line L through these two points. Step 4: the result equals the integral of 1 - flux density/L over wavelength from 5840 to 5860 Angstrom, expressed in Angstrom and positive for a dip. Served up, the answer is 0.5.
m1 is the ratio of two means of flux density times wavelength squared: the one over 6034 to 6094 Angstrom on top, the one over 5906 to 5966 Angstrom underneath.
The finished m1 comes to 1.07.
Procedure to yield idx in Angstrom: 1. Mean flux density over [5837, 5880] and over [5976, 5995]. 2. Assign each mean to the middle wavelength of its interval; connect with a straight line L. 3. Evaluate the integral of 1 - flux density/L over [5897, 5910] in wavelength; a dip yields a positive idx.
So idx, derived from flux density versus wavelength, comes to 1.1 Angstrom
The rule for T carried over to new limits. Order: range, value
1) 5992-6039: 11.1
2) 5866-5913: 10.2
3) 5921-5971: 11.4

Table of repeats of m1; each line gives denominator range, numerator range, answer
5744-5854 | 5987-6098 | 1.07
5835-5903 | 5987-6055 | 1.09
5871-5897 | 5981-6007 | 1.11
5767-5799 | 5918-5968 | 1.05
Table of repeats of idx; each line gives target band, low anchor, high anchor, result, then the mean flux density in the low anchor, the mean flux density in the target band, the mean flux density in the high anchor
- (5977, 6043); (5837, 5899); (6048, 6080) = 1.3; 12.3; 12.6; 13.1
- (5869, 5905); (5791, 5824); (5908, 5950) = 3.4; 13.5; 11.7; 12.7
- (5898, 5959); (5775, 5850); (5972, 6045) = 1.6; 13.1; 12.5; 12.6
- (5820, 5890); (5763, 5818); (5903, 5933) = 0.7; 13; 12.7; 12.7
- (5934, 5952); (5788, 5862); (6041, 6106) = 0.5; 13.2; 12.7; 13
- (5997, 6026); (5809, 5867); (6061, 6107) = 1.5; 13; 12.3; 12.9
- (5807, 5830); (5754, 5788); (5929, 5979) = -1.2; 12.7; 13.3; 12.5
